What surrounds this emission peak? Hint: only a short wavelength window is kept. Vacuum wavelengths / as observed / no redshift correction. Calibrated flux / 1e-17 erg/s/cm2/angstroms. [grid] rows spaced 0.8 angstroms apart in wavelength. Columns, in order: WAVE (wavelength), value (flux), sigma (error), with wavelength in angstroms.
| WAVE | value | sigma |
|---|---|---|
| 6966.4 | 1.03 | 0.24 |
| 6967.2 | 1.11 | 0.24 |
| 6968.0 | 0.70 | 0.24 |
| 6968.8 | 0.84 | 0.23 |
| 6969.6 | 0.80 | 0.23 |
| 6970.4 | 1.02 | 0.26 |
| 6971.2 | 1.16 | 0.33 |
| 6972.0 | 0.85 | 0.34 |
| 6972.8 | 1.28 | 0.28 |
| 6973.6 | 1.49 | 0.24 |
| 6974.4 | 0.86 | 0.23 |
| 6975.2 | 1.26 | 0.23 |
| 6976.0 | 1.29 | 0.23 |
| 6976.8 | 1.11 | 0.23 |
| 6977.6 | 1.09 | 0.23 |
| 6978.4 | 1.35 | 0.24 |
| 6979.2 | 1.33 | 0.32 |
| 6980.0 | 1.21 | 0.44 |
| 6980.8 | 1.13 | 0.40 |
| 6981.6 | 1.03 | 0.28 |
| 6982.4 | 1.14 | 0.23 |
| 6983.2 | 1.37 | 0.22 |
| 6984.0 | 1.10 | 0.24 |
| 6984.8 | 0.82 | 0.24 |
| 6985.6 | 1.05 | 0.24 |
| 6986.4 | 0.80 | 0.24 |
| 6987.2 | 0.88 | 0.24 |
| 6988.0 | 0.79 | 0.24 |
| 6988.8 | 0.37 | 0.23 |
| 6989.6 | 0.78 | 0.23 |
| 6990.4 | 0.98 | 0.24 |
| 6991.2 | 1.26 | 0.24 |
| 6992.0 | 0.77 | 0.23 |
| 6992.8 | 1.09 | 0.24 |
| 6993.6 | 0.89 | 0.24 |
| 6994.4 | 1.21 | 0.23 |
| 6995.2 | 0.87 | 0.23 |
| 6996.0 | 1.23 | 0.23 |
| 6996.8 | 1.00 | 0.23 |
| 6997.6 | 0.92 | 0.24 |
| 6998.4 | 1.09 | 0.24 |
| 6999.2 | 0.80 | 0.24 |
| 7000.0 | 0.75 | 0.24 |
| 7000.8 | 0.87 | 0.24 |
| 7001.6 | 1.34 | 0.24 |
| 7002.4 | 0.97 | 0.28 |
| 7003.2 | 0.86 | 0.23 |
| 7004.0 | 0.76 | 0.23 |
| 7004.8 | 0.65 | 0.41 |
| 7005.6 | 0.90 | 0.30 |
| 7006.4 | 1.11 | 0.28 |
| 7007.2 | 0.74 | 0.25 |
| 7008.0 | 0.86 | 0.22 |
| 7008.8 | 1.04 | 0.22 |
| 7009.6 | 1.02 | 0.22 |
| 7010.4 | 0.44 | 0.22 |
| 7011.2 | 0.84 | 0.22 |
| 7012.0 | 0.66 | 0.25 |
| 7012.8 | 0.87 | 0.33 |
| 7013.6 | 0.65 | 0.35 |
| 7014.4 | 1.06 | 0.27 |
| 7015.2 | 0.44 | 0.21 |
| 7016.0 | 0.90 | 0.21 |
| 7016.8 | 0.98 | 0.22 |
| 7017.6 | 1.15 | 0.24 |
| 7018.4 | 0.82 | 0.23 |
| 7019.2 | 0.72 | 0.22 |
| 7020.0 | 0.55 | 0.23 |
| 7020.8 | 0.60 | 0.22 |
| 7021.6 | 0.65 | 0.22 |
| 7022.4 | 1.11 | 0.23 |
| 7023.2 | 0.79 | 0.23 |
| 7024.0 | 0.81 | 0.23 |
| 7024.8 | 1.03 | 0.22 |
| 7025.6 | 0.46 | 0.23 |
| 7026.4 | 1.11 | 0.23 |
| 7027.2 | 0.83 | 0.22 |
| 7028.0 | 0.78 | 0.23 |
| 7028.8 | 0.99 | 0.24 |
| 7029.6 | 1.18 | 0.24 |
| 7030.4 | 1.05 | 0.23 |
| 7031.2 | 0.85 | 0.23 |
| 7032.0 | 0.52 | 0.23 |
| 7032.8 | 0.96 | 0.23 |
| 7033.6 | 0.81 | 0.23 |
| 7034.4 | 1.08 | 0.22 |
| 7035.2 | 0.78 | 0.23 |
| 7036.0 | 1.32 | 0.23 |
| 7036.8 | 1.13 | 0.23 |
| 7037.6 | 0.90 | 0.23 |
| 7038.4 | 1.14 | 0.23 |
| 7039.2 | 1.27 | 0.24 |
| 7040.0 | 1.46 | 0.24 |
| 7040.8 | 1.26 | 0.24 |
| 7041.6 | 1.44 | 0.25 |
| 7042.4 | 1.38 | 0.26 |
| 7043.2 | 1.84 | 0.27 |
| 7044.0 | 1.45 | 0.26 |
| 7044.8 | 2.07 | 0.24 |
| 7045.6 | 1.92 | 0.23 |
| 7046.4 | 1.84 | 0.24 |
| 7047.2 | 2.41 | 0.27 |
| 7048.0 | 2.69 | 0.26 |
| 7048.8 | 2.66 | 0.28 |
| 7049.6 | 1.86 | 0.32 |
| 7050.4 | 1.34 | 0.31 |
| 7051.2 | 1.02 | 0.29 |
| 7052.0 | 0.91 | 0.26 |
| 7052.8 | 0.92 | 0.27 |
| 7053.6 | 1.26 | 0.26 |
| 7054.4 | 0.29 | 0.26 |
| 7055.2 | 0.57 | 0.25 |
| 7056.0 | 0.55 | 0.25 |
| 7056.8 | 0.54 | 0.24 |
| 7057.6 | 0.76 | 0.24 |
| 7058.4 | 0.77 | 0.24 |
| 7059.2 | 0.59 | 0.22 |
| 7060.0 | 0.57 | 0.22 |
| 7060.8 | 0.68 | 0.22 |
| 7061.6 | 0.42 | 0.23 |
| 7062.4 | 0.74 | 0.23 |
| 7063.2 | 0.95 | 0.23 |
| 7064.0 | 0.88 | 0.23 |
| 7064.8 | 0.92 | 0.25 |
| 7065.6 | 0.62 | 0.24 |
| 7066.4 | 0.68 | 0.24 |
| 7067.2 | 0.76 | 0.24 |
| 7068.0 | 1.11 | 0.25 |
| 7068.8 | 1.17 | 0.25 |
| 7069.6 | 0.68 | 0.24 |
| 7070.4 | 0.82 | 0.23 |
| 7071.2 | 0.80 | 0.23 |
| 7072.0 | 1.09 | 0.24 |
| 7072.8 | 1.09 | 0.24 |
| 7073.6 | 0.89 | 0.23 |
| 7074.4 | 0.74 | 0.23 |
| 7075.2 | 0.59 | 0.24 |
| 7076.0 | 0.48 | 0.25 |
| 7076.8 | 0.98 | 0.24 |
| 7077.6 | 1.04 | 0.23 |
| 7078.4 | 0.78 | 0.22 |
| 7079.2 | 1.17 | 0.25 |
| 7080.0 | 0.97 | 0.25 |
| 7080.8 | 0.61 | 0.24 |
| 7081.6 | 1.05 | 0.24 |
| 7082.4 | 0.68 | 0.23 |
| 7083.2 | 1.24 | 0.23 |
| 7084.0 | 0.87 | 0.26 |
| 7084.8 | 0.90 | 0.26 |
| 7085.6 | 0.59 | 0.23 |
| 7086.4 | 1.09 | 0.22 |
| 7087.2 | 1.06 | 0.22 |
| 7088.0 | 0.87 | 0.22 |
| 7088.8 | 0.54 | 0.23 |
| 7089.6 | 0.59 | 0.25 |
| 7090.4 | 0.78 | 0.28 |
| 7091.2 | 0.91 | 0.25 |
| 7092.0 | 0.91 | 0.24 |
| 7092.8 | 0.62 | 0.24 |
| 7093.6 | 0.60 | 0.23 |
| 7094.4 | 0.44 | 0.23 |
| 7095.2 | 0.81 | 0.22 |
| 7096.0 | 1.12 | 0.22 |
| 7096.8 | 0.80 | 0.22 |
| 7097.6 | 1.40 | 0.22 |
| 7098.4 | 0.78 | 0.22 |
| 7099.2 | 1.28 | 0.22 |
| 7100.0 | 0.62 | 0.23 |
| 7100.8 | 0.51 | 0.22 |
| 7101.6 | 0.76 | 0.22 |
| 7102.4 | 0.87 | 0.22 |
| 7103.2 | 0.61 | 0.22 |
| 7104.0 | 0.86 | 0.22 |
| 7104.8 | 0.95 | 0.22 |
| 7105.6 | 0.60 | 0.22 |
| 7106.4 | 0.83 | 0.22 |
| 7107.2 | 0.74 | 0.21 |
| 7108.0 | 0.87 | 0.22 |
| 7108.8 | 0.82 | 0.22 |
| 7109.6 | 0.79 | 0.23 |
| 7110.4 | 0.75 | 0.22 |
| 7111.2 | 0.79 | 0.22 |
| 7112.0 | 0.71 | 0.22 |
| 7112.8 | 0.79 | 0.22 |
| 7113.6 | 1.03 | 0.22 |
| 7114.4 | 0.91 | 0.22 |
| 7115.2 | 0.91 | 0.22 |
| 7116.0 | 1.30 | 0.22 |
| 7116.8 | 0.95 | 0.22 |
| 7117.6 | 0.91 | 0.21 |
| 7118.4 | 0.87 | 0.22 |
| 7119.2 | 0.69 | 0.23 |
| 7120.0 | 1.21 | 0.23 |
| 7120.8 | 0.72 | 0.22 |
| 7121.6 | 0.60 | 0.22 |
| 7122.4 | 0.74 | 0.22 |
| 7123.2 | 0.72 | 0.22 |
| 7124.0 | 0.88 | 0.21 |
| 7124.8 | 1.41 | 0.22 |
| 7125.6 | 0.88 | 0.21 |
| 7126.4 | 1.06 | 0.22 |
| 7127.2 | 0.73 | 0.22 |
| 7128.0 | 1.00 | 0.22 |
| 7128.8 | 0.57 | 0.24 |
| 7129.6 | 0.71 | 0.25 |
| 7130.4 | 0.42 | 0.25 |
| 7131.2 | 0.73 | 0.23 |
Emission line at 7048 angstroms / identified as [O III]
